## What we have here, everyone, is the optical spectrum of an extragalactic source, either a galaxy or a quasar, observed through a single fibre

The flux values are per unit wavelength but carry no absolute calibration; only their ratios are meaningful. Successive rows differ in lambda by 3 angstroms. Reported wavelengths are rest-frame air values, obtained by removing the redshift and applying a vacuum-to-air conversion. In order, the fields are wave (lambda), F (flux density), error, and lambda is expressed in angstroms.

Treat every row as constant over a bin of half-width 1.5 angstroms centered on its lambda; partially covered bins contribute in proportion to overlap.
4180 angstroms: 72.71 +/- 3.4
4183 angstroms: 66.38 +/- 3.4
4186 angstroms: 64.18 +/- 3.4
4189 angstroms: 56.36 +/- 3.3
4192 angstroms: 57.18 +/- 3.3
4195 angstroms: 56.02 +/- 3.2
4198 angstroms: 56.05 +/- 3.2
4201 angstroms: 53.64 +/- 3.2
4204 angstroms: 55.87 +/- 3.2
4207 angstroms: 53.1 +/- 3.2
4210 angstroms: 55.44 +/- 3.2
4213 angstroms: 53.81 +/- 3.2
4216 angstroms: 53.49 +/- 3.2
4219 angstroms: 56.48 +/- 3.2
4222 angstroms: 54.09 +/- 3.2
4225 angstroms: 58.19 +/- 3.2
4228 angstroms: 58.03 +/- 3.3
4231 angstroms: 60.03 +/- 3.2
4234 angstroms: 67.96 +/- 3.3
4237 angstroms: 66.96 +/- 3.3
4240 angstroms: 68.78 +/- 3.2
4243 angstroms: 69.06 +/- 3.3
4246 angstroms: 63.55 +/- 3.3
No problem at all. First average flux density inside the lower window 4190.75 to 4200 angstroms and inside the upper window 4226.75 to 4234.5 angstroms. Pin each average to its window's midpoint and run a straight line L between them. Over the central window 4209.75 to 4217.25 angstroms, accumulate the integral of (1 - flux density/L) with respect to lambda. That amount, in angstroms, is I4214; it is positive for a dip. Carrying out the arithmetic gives 0.6 angstroms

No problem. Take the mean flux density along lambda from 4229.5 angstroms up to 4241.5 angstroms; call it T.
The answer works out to 65.9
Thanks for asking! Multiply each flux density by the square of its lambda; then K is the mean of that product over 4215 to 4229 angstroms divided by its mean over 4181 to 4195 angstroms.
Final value 0.9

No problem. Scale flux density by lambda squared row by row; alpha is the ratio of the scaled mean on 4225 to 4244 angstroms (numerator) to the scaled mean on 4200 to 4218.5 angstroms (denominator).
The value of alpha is 1.20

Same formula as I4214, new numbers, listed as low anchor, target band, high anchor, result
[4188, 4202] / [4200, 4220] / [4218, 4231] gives 0.7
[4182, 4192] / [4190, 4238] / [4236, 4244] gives 5.7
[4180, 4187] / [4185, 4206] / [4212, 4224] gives 2.0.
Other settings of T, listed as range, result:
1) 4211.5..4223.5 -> 54.5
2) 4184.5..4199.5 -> 58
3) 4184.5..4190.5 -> 60.3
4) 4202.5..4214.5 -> 54.6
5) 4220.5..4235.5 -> 59.7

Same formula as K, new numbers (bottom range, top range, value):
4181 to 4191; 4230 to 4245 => 1.09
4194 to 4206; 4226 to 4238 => 1.16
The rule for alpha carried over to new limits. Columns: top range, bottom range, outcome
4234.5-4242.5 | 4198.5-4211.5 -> 1.27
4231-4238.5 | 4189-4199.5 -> 1.19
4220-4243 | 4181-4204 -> 1.08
